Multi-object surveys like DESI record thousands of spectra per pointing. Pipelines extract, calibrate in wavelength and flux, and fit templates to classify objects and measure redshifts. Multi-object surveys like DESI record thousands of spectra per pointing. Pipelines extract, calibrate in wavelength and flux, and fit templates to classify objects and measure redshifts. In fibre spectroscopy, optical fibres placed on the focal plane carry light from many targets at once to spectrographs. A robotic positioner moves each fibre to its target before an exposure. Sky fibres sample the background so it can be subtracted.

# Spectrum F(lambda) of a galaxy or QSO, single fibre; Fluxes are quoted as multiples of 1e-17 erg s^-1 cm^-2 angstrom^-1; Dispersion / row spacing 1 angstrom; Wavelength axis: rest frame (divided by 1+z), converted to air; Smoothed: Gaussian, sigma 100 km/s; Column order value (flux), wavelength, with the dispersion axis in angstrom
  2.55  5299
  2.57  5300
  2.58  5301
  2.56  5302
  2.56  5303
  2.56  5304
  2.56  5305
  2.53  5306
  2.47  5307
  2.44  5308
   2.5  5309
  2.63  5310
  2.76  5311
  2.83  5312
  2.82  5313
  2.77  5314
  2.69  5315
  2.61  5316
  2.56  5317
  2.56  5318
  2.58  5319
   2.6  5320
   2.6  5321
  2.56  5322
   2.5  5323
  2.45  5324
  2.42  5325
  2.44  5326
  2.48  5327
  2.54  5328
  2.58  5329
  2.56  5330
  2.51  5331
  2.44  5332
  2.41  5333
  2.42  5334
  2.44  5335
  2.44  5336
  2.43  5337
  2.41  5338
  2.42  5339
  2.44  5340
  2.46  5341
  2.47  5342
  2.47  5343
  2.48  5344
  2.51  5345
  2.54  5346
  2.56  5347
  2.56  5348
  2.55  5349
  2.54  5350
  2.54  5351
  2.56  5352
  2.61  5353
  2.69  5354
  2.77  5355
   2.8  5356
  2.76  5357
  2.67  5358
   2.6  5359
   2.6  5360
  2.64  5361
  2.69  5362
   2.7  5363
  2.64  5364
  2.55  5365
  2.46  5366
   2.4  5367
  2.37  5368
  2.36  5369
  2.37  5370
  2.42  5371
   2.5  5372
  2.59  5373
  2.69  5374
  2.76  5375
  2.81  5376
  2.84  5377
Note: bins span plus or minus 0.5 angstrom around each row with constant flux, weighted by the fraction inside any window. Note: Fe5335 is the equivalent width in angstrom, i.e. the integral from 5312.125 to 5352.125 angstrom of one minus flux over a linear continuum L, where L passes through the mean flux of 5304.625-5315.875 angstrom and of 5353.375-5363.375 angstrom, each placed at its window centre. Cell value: 2.0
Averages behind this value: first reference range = 2.64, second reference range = 2.69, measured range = 2.53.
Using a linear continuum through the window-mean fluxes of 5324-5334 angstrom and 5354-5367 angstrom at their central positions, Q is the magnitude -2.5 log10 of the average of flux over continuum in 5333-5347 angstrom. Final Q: 0.04 mag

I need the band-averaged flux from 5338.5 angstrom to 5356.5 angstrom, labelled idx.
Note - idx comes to 2.55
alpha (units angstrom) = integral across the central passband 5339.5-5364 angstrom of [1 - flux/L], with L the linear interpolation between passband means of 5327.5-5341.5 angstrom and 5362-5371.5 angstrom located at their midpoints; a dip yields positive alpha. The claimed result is -1.16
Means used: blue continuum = 2.46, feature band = 2.59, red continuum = 2.49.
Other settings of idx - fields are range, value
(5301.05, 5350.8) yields 2.54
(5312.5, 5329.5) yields 2.57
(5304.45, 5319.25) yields 2.62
